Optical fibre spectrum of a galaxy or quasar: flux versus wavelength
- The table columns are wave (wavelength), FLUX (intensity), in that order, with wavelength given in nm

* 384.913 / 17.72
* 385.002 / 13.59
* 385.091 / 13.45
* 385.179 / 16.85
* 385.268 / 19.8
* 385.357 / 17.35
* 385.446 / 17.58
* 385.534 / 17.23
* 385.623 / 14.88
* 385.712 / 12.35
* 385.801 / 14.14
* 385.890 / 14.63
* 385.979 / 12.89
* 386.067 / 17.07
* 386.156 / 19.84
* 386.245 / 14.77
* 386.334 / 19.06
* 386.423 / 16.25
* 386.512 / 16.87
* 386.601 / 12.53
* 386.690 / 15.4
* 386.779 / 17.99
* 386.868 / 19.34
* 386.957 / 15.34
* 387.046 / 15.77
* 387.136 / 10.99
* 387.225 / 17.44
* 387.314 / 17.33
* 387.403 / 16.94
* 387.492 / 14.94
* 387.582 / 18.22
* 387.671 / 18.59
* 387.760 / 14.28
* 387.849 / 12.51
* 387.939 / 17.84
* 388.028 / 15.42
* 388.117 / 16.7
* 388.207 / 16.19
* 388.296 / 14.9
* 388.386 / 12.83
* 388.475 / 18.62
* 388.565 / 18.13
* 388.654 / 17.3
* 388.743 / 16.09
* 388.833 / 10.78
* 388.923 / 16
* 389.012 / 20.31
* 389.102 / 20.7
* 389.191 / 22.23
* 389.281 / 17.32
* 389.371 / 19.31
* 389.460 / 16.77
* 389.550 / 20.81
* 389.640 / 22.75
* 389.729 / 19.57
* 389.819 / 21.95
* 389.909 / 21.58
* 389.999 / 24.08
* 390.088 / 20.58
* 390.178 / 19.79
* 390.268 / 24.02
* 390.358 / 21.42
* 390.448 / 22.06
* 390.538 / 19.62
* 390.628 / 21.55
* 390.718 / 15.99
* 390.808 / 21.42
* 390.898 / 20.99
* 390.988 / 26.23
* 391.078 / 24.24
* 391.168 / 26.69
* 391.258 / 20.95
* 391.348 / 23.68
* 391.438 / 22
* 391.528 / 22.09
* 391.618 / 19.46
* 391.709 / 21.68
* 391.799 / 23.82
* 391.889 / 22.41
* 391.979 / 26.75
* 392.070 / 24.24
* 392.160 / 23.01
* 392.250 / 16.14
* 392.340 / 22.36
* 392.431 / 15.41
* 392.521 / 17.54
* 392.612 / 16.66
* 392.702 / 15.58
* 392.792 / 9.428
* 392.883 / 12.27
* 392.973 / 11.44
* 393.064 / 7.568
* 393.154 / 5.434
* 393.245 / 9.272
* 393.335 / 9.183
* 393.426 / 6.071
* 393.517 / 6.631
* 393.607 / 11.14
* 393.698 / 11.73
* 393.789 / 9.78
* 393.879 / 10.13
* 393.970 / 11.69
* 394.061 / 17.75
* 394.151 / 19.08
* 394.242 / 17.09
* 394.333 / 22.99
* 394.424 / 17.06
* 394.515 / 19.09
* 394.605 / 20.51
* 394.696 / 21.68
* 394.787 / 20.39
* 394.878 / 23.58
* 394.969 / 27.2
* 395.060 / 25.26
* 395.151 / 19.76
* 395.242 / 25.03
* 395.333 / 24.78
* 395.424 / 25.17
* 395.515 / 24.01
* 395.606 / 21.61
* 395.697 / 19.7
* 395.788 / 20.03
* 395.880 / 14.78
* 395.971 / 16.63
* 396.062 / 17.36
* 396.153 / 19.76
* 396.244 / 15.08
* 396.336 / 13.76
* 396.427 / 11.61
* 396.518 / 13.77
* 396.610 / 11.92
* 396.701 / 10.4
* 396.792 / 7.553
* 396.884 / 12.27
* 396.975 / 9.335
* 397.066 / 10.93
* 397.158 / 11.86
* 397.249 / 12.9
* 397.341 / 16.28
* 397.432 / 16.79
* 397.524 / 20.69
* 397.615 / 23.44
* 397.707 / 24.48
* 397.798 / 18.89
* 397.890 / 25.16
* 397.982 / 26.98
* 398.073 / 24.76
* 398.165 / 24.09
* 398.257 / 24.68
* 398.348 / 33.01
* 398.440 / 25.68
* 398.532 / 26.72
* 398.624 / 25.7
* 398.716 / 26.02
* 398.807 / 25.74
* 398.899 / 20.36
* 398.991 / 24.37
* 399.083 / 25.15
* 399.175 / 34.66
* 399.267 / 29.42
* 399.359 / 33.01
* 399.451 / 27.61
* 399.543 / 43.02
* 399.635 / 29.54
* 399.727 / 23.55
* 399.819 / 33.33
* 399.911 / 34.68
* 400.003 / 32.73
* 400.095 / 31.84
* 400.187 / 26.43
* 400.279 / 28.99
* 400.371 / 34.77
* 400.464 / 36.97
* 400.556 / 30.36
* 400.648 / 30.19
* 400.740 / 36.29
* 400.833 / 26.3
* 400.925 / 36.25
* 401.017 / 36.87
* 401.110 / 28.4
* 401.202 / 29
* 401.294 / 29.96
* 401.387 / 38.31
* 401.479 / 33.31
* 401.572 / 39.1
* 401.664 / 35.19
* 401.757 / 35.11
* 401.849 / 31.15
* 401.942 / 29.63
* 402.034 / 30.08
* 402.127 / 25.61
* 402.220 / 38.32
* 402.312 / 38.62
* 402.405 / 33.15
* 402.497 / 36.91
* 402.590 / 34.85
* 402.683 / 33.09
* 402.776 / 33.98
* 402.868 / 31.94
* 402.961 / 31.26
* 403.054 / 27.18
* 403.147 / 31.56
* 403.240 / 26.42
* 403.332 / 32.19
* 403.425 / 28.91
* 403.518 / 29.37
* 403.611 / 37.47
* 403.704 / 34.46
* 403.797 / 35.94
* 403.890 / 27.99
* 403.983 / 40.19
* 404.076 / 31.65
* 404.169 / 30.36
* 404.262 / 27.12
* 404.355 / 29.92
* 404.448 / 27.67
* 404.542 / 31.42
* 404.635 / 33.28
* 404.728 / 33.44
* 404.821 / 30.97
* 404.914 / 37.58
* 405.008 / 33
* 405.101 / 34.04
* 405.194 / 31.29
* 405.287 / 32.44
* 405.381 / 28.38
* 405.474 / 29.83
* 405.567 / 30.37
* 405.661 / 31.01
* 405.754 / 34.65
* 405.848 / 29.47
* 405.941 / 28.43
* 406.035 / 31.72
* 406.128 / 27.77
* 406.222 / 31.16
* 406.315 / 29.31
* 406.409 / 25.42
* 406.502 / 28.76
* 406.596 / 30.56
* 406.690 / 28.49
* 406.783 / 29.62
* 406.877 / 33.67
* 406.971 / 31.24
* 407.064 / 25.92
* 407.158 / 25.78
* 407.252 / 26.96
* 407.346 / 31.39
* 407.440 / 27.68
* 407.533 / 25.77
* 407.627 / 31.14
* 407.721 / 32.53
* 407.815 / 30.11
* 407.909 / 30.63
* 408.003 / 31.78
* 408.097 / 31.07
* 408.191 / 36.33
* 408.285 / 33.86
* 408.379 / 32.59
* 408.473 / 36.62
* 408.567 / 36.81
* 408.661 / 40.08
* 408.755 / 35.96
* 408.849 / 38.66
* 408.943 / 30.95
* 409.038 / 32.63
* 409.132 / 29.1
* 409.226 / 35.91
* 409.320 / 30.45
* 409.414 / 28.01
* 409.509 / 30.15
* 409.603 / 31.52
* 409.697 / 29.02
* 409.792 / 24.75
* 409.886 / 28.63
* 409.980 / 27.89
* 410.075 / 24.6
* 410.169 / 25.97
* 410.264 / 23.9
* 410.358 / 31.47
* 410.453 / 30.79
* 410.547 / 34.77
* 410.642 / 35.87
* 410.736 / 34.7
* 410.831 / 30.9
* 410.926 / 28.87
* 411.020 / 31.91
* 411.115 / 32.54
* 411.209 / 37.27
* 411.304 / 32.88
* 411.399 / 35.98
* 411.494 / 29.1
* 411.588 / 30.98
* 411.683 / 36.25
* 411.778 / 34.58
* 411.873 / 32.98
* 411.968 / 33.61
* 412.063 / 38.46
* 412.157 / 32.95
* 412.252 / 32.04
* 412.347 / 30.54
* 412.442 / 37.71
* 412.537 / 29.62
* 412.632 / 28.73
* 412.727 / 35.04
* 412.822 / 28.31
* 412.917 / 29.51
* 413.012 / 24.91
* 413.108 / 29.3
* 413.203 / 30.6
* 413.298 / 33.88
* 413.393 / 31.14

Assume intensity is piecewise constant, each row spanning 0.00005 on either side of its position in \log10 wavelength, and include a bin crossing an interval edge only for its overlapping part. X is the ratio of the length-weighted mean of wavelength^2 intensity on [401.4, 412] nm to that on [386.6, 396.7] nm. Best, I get 1.90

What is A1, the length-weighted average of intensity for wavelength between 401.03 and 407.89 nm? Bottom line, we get 31.4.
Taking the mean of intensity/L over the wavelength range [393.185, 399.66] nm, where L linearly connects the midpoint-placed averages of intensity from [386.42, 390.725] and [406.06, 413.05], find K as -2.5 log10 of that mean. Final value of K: 0.172 mag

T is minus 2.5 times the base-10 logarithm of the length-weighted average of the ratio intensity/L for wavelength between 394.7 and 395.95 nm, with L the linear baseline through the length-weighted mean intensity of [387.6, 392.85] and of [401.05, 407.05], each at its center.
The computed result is 0.081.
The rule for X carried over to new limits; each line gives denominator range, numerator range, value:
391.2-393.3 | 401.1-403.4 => 1.93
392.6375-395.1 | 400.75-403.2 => 2.32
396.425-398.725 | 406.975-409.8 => 1.74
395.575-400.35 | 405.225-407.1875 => 1.38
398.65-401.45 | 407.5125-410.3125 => 1.06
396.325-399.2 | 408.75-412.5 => 1.70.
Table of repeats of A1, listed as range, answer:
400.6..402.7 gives 33.3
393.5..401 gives 22.4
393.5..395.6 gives 19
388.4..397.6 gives 17.9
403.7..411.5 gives 31.2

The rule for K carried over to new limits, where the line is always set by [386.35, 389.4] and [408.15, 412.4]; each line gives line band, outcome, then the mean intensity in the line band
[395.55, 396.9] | 0.418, 15.2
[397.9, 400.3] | -0.166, 28.5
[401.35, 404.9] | -0.195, 32.6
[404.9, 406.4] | -0.071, 31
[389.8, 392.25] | -0.184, 22.2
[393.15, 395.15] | 0.307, 15.9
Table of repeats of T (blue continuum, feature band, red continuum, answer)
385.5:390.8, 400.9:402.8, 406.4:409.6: -0.233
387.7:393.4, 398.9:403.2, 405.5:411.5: -0.236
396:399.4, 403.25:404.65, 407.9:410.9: -0.197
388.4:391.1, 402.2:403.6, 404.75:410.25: -0.163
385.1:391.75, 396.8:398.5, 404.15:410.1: 0.230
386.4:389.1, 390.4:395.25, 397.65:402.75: 0.198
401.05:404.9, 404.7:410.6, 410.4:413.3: 0.052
